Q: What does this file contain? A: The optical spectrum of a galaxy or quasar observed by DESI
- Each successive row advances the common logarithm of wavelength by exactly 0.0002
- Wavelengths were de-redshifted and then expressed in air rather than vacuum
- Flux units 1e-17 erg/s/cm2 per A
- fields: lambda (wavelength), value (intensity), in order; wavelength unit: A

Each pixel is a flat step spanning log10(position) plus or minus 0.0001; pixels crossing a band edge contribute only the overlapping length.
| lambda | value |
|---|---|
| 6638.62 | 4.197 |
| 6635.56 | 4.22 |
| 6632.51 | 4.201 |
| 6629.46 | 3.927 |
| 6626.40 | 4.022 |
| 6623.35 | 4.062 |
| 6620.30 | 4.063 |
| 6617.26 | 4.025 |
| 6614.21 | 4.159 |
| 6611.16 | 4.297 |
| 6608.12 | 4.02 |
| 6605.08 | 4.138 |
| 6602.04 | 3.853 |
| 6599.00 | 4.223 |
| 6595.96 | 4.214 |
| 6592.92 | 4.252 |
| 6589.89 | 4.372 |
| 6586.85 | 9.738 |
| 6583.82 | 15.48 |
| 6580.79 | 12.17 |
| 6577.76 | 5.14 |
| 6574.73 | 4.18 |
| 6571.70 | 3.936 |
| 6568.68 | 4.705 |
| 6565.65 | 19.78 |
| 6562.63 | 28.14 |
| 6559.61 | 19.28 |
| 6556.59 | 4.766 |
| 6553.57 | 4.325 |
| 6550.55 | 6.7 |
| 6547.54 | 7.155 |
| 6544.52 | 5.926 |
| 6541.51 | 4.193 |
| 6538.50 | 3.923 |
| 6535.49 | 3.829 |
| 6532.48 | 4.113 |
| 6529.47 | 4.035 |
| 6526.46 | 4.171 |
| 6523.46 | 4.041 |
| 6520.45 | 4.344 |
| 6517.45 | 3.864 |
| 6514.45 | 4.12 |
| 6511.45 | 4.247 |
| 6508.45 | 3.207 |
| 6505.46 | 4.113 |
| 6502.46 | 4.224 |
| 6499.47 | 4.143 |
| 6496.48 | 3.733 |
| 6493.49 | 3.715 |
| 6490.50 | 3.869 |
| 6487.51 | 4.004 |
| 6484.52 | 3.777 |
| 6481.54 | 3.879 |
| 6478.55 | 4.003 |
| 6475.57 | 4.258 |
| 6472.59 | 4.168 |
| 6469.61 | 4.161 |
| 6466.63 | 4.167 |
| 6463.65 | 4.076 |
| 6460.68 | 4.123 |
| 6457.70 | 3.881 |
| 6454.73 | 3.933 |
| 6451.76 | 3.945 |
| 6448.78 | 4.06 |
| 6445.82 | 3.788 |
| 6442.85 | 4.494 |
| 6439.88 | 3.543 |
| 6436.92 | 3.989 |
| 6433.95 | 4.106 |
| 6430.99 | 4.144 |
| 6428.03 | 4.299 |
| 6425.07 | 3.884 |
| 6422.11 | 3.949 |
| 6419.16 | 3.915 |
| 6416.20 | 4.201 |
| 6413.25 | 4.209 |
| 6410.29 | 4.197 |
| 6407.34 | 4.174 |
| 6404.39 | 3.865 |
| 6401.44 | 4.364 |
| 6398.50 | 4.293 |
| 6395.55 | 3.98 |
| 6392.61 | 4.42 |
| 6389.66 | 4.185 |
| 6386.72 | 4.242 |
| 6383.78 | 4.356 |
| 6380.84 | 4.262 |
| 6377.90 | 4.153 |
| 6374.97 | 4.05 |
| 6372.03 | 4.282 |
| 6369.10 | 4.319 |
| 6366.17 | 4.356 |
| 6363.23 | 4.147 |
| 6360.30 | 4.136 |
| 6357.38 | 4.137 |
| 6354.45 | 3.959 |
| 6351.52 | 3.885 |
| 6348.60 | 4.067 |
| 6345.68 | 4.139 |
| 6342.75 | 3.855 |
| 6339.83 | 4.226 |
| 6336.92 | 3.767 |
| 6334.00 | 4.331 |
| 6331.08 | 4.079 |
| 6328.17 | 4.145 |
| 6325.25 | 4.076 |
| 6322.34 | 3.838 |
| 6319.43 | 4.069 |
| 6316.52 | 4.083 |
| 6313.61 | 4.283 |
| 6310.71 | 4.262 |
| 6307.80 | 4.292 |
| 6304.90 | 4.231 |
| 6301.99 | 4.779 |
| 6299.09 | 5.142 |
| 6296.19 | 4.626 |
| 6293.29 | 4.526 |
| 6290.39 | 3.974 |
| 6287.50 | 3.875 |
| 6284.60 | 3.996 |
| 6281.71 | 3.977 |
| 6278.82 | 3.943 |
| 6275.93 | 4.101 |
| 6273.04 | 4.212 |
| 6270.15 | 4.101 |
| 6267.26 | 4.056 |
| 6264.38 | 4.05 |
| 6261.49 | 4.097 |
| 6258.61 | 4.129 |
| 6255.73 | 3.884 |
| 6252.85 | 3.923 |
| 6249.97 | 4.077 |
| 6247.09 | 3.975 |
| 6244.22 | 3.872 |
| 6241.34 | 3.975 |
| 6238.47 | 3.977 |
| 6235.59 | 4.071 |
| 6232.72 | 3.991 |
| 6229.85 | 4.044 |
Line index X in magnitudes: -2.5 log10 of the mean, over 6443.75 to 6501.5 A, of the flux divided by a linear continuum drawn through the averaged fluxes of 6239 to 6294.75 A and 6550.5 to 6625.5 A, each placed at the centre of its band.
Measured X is 0.49 mag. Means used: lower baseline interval 4.04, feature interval 3.99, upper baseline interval 7.5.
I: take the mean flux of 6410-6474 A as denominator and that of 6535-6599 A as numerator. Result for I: 2.06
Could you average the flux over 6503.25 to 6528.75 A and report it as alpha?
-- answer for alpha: 4.02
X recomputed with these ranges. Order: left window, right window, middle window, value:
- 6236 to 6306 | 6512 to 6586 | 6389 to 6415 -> 0.35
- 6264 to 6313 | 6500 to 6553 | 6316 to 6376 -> 0.05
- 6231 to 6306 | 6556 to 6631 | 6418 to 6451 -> 0.40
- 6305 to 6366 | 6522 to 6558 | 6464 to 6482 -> 0.11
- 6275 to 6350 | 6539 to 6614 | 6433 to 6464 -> 0.45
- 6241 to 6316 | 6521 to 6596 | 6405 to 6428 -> 0.40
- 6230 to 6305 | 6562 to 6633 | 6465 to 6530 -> 0.42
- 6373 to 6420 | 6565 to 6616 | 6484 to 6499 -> 0.34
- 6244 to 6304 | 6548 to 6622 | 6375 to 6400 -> 0.27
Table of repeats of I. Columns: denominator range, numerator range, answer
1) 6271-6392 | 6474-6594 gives 1.51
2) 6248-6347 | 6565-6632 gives 1.40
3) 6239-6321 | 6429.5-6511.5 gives 0.96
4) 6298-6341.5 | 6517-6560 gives 1.26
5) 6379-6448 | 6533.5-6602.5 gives 1.95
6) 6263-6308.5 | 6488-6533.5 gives 0.94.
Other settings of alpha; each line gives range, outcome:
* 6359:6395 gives 4.24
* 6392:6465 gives 4.07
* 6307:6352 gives 4.09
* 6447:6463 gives 3.99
